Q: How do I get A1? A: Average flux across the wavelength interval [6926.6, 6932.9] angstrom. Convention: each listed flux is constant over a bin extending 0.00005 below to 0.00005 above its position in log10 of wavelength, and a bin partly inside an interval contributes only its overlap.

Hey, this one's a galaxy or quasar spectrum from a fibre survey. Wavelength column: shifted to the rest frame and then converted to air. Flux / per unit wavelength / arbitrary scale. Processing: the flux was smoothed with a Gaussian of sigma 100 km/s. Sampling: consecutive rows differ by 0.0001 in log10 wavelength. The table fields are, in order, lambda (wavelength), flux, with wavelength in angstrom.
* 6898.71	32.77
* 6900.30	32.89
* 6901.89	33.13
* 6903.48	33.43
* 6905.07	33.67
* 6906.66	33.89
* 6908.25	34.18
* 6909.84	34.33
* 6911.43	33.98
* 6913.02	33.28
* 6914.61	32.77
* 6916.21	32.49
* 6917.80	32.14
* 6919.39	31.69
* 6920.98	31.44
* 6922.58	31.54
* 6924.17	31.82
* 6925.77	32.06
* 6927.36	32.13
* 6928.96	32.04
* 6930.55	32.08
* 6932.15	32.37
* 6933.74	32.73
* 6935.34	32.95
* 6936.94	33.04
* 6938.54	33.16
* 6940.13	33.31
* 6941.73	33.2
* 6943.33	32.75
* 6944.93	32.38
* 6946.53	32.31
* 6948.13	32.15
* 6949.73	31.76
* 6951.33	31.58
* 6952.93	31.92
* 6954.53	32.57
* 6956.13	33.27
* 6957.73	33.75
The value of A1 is 32.1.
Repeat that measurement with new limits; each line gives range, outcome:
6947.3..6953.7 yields 31.9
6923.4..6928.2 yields 32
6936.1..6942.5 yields 33.2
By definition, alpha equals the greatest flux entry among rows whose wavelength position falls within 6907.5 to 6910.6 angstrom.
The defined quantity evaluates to 34.33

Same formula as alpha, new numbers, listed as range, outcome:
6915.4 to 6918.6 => 32.49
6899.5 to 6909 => 34.18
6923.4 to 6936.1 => 32.95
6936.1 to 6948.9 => 33.31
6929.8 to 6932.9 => 32.37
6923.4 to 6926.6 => 32.06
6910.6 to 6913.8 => 33.98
